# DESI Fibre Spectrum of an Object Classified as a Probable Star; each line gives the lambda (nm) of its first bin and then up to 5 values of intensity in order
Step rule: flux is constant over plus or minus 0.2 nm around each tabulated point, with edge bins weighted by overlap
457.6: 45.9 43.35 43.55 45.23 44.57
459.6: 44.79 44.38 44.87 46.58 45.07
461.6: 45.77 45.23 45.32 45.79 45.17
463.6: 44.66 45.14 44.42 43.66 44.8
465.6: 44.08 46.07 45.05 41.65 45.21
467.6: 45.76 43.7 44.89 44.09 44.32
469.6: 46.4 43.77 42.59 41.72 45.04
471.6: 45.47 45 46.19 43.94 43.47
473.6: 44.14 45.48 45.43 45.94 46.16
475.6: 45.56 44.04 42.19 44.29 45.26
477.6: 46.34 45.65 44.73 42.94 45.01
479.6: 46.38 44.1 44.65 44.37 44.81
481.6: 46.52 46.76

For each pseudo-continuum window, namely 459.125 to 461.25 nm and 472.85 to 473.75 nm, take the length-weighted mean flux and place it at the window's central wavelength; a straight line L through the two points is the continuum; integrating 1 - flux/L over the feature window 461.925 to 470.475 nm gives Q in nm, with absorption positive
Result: -0.030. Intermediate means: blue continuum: 45.1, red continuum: 43.8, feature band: 44.6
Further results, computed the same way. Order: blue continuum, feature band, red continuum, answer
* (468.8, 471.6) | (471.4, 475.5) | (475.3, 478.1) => -0.064 nm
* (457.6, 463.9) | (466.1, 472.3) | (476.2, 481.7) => 0.072 nm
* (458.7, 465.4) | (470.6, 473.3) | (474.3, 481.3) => 0.029 nm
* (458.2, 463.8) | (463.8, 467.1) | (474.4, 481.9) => 0.048 nm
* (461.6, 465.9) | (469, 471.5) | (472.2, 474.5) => 0.043 nm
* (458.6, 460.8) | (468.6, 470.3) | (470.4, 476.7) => 0.006 nm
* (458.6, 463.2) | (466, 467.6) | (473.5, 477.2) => 0.022 nm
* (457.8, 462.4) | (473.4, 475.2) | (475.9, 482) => -0.020 nm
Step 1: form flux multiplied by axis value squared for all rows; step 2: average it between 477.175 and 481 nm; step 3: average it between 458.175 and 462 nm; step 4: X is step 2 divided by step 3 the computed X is 1.08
